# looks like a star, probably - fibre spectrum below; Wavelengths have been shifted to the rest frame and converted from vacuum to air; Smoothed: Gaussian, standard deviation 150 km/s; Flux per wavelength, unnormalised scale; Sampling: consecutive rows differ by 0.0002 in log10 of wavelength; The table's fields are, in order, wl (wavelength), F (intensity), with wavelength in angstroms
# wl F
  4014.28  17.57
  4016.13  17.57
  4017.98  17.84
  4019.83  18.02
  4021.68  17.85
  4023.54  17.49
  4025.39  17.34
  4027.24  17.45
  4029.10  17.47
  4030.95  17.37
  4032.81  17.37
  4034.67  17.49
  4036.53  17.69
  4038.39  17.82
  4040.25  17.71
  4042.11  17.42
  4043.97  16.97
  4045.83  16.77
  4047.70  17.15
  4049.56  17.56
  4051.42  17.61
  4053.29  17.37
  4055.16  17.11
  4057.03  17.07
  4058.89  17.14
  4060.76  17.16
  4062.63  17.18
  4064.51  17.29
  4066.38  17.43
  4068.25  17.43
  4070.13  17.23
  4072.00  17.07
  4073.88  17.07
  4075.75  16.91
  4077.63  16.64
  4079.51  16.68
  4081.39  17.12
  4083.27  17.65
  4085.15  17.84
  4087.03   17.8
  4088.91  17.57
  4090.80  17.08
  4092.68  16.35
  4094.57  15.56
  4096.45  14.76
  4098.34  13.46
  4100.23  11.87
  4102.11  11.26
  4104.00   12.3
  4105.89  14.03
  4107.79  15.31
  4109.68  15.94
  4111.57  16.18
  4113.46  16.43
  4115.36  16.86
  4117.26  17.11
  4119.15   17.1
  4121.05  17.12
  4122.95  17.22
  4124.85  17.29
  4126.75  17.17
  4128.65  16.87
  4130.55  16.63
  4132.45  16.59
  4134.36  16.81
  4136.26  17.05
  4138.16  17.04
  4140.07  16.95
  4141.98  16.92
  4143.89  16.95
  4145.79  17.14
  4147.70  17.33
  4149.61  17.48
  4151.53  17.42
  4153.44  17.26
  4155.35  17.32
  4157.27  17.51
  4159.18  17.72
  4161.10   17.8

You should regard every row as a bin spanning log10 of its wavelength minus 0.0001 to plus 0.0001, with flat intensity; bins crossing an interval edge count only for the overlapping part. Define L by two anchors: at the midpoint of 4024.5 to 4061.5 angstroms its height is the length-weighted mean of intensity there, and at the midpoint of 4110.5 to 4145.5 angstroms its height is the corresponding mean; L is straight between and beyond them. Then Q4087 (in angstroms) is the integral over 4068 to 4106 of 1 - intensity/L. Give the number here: 2.73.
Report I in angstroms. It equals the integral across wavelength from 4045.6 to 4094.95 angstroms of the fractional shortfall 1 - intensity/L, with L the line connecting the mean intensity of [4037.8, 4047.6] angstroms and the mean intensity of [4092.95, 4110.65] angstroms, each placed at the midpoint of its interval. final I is -4.6 angstroms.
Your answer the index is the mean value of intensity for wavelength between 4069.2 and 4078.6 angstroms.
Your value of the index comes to 17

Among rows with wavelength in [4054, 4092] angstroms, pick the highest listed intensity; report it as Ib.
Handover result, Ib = 17.84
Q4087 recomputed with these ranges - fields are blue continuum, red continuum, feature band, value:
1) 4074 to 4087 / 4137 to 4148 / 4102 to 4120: 1.8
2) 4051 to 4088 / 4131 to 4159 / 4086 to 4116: 3.5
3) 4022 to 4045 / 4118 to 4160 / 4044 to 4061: 0.2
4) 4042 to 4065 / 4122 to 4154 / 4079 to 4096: 0.1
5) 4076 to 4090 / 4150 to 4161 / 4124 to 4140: 0.4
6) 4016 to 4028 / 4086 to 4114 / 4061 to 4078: -1.1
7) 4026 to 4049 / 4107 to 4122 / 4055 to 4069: -0.1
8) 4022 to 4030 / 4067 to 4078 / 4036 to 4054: -0.1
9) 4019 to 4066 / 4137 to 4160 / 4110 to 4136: 0.6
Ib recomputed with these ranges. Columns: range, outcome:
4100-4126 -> 17.29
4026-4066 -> 17.82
